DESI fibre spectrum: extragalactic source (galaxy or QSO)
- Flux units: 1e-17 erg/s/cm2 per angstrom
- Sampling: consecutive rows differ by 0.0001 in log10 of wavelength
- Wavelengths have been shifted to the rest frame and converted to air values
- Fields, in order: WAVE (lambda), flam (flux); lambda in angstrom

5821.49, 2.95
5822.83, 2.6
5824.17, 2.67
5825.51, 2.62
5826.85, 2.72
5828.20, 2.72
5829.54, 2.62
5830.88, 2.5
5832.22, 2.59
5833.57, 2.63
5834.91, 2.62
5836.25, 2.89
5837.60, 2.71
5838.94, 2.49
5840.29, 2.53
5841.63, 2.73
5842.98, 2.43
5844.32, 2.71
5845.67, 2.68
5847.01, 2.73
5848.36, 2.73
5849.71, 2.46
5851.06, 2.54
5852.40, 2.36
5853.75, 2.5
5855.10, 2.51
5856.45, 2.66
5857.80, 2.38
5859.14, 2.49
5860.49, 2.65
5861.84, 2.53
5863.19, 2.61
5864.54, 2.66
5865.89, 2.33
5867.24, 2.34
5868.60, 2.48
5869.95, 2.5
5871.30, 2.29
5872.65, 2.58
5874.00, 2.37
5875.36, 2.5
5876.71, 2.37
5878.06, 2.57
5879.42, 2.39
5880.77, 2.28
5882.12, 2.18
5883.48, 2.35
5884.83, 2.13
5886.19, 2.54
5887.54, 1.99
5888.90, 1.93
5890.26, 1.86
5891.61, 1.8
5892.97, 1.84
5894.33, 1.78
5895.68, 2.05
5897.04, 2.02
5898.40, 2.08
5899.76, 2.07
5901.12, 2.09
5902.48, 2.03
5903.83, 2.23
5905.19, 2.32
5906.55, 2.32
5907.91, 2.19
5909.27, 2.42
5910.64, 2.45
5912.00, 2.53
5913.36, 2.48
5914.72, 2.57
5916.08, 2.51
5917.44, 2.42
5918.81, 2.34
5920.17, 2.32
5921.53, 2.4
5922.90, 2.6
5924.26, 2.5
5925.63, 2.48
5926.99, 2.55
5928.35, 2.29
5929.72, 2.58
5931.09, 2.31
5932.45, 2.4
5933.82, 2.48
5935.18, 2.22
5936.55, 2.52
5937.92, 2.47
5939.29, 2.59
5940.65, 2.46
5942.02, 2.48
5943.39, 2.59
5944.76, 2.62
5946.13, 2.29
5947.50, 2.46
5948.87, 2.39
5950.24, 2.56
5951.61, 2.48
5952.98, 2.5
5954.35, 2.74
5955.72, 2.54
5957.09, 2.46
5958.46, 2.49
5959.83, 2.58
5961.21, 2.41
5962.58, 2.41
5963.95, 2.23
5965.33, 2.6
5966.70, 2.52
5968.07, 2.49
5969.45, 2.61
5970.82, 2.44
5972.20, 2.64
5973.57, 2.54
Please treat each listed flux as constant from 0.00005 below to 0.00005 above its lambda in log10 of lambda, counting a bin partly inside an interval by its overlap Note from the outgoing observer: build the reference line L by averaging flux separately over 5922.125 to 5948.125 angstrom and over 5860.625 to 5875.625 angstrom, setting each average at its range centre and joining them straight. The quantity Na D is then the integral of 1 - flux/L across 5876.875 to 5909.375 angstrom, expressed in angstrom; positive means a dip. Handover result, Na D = 4.3 angstrom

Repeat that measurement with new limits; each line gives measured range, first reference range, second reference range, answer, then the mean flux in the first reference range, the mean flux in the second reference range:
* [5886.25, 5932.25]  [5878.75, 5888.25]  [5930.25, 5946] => 2.0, 2.27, 2.46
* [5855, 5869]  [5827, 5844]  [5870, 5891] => -0.5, 2.63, 2.29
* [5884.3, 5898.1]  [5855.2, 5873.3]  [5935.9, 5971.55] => 2.8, 2.5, 2.5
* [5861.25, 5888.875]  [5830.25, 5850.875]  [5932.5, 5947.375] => 2.0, 2.63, 2.47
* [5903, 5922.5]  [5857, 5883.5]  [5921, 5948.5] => 0.5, 2.45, 2.46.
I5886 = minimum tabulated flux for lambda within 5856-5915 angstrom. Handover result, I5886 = 1.78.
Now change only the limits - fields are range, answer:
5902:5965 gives 2.03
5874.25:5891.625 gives 1.8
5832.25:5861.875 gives 2.36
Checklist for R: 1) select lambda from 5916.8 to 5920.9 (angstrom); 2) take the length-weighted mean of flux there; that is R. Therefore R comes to 2.36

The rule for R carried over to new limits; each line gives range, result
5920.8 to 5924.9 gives 2.5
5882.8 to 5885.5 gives 2.24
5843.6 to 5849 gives 2.71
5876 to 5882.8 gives 2.36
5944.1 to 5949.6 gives 2.44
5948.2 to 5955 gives 2.53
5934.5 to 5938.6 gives 2.4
